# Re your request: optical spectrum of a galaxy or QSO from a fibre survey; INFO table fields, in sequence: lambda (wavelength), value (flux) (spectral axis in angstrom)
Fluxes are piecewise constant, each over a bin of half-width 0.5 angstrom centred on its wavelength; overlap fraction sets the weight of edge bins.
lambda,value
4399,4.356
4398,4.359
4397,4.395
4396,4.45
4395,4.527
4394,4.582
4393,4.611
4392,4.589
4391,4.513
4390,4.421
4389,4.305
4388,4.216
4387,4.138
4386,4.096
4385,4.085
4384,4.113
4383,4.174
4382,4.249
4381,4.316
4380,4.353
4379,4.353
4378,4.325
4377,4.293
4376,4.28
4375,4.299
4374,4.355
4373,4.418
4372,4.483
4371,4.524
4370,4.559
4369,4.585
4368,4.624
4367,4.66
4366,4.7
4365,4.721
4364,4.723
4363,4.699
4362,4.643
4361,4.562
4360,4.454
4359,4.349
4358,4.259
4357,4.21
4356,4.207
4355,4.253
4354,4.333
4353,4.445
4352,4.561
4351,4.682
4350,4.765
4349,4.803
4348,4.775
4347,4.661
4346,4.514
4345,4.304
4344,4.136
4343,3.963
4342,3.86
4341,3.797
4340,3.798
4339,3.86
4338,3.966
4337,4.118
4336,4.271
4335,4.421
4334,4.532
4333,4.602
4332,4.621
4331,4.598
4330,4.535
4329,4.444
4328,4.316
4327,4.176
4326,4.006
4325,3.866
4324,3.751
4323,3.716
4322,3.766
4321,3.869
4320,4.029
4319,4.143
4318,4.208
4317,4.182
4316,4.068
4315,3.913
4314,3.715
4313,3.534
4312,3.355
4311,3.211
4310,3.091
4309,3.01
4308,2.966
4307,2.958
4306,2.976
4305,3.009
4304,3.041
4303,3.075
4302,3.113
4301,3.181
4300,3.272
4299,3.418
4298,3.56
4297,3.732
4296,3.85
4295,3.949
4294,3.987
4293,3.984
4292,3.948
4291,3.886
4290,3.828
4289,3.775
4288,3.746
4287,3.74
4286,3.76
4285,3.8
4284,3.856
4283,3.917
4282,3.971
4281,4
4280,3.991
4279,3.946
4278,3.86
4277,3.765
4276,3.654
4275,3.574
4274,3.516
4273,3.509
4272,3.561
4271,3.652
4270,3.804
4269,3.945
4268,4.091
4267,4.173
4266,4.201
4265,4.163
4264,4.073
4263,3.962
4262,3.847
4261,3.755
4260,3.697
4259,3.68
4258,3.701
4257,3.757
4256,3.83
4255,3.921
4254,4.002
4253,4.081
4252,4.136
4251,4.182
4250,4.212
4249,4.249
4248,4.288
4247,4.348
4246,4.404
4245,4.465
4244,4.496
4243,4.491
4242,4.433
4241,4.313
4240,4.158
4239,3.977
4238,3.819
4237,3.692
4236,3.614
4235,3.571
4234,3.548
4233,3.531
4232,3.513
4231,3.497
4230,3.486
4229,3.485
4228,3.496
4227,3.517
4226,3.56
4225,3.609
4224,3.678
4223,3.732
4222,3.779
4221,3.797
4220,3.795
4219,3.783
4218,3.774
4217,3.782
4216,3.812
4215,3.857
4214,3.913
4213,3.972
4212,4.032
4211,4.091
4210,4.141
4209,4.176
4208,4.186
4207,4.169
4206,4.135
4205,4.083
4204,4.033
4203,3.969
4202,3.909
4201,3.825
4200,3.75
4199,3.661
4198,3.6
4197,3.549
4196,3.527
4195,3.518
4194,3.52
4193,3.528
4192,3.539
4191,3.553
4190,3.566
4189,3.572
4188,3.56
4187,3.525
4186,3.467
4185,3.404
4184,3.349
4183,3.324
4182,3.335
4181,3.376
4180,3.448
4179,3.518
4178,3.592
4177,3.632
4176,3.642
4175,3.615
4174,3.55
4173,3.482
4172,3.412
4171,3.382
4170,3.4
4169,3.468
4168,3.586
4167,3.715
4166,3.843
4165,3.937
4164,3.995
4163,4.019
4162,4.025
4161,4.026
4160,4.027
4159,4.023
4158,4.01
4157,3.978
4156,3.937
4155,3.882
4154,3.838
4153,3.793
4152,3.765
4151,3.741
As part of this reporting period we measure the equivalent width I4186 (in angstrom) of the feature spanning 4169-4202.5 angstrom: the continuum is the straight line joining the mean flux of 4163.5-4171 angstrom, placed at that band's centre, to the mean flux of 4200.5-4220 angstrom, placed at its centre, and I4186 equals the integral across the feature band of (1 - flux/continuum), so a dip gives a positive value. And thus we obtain 2.4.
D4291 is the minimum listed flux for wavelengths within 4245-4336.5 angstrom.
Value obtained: 2.958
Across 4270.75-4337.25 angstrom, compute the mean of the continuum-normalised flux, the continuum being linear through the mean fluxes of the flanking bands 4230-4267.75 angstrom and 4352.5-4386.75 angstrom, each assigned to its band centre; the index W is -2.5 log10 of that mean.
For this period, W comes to 0.11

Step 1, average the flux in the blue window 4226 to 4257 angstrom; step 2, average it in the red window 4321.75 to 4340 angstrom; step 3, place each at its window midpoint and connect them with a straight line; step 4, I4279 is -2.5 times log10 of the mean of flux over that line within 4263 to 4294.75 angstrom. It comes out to 0.05 mag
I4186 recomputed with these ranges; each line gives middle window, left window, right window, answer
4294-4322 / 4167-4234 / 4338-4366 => 4.5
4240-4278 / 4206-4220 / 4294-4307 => -3.6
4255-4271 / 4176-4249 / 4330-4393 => 0.3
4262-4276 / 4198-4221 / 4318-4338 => 0.7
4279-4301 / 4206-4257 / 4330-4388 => 1.8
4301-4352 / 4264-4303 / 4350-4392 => 1.9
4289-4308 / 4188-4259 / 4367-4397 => 2.9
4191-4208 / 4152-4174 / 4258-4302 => 0.1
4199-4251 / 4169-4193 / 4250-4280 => -3.3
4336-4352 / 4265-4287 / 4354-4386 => -0.1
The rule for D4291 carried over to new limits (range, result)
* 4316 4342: 3.716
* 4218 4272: 3.485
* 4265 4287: 3.509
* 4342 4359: 3.86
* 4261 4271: 3.652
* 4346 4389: 4.085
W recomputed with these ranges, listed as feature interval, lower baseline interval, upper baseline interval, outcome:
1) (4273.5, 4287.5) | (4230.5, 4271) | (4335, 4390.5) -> 0.08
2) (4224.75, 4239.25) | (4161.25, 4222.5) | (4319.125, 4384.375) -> 0.08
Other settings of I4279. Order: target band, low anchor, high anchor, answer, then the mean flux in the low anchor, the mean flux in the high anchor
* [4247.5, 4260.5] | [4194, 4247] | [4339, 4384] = 0.002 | 3.86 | 4.4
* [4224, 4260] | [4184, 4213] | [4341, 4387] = 0.007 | 3.77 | 4.41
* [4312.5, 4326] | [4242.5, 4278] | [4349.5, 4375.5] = 0.099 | 3.98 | 4.5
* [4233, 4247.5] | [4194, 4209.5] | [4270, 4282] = -0.076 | 3.86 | 3.74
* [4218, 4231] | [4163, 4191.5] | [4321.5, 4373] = 0.039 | 3.55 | 4.36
